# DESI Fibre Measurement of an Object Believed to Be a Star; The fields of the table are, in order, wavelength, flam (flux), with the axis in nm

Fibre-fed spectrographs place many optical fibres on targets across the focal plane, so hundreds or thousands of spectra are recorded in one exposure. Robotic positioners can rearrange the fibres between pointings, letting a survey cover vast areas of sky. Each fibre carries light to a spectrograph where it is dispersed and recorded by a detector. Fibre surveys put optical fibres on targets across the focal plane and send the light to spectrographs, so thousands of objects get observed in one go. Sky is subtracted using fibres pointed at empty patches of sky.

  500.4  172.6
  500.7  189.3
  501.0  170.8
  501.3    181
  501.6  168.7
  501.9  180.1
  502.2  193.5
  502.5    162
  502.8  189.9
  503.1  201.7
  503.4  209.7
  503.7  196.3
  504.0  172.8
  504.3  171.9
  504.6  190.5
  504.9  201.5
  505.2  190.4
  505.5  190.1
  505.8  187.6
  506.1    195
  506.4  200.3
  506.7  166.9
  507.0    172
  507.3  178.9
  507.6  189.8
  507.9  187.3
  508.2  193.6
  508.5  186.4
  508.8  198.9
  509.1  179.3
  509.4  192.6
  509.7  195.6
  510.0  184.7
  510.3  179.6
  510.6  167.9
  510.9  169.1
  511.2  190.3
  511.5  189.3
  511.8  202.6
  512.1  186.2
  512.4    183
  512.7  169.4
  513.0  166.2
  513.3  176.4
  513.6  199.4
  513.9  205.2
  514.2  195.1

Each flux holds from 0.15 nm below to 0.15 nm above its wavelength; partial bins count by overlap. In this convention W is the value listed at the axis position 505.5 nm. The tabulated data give 190.1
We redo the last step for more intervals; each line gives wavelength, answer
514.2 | 195.1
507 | 172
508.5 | 186.4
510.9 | 169.1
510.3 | 179.6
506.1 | 195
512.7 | 169.4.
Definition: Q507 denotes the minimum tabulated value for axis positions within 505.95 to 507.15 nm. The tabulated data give 166.9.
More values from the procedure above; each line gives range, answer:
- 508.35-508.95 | 186.4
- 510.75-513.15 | 166.2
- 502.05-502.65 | 162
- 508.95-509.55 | 179.3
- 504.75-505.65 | 190.1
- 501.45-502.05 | 168.7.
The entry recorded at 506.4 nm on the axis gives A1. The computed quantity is 200.3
